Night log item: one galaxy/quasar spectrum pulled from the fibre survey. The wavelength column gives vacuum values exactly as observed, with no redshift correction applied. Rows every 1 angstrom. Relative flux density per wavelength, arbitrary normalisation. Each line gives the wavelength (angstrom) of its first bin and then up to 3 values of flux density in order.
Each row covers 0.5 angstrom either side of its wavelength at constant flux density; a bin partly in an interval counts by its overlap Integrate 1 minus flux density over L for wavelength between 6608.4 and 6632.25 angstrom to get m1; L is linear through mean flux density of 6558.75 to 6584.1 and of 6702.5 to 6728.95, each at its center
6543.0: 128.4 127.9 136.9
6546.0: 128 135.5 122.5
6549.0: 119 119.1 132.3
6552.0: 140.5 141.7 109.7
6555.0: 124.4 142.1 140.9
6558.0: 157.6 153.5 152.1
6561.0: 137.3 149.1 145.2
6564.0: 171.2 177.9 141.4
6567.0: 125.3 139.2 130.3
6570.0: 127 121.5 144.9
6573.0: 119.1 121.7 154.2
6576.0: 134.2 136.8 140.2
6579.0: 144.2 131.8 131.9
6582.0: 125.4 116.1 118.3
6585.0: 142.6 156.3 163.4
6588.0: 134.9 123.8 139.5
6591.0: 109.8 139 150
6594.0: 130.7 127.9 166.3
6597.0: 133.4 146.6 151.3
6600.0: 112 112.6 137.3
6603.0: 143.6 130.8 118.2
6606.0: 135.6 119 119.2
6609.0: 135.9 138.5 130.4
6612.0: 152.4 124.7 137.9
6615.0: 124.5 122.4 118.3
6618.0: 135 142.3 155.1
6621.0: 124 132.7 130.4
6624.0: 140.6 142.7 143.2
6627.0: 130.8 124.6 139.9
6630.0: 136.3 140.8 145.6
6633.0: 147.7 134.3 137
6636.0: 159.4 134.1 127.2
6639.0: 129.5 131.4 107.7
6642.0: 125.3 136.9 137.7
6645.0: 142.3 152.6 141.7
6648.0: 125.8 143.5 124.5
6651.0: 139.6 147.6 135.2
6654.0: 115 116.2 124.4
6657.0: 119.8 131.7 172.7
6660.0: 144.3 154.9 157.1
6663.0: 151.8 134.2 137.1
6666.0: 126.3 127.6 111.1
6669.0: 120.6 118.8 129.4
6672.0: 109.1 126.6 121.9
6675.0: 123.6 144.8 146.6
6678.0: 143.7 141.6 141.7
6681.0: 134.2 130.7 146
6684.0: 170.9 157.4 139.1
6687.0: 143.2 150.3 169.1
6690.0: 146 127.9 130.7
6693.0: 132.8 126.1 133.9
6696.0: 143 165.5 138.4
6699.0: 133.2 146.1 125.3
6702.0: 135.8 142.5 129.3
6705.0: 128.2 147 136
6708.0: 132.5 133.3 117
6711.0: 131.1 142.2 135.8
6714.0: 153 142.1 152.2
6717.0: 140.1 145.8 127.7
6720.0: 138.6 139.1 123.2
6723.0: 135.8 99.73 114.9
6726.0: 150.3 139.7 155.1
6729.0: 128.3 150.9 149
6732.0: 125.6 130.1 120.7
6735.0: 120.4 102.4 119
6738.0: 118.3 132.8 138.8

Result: 0.4 angstrom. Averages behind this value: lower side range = 138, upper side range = 136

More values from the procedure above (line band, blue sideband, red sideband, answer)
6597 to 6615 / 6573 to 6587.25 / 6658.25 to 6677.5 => 0.5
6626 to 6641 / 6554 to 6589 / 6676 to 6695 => 0.5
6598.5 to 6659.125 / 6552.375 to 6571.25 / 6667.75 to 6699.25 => 2.5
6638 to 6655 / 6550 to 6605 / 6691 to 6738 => 0.4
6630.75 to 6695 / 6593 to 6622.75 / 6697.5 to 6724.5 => -1.1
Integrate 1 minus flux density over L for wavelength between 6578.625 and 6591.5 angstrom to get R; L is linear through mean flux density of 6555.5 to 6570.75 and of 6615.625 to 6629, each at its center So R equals 0.7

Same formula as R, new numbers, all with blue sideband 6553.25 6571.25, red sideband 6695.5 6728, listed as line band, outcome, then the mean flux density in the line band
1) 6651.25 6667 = 0.1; 138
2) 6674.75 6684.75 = -0.4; 143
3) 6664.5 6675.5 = 1.2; 123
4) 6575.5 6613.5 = 1.7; 134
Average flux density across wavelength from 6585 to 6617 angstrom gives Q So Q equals 134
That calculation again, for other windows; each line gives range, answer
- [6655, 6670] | 135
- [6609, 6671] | 135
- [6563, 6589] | 138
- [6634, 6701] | 137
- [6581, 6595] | 134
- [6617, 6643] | 136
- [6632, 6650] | 136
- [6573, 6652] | 135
